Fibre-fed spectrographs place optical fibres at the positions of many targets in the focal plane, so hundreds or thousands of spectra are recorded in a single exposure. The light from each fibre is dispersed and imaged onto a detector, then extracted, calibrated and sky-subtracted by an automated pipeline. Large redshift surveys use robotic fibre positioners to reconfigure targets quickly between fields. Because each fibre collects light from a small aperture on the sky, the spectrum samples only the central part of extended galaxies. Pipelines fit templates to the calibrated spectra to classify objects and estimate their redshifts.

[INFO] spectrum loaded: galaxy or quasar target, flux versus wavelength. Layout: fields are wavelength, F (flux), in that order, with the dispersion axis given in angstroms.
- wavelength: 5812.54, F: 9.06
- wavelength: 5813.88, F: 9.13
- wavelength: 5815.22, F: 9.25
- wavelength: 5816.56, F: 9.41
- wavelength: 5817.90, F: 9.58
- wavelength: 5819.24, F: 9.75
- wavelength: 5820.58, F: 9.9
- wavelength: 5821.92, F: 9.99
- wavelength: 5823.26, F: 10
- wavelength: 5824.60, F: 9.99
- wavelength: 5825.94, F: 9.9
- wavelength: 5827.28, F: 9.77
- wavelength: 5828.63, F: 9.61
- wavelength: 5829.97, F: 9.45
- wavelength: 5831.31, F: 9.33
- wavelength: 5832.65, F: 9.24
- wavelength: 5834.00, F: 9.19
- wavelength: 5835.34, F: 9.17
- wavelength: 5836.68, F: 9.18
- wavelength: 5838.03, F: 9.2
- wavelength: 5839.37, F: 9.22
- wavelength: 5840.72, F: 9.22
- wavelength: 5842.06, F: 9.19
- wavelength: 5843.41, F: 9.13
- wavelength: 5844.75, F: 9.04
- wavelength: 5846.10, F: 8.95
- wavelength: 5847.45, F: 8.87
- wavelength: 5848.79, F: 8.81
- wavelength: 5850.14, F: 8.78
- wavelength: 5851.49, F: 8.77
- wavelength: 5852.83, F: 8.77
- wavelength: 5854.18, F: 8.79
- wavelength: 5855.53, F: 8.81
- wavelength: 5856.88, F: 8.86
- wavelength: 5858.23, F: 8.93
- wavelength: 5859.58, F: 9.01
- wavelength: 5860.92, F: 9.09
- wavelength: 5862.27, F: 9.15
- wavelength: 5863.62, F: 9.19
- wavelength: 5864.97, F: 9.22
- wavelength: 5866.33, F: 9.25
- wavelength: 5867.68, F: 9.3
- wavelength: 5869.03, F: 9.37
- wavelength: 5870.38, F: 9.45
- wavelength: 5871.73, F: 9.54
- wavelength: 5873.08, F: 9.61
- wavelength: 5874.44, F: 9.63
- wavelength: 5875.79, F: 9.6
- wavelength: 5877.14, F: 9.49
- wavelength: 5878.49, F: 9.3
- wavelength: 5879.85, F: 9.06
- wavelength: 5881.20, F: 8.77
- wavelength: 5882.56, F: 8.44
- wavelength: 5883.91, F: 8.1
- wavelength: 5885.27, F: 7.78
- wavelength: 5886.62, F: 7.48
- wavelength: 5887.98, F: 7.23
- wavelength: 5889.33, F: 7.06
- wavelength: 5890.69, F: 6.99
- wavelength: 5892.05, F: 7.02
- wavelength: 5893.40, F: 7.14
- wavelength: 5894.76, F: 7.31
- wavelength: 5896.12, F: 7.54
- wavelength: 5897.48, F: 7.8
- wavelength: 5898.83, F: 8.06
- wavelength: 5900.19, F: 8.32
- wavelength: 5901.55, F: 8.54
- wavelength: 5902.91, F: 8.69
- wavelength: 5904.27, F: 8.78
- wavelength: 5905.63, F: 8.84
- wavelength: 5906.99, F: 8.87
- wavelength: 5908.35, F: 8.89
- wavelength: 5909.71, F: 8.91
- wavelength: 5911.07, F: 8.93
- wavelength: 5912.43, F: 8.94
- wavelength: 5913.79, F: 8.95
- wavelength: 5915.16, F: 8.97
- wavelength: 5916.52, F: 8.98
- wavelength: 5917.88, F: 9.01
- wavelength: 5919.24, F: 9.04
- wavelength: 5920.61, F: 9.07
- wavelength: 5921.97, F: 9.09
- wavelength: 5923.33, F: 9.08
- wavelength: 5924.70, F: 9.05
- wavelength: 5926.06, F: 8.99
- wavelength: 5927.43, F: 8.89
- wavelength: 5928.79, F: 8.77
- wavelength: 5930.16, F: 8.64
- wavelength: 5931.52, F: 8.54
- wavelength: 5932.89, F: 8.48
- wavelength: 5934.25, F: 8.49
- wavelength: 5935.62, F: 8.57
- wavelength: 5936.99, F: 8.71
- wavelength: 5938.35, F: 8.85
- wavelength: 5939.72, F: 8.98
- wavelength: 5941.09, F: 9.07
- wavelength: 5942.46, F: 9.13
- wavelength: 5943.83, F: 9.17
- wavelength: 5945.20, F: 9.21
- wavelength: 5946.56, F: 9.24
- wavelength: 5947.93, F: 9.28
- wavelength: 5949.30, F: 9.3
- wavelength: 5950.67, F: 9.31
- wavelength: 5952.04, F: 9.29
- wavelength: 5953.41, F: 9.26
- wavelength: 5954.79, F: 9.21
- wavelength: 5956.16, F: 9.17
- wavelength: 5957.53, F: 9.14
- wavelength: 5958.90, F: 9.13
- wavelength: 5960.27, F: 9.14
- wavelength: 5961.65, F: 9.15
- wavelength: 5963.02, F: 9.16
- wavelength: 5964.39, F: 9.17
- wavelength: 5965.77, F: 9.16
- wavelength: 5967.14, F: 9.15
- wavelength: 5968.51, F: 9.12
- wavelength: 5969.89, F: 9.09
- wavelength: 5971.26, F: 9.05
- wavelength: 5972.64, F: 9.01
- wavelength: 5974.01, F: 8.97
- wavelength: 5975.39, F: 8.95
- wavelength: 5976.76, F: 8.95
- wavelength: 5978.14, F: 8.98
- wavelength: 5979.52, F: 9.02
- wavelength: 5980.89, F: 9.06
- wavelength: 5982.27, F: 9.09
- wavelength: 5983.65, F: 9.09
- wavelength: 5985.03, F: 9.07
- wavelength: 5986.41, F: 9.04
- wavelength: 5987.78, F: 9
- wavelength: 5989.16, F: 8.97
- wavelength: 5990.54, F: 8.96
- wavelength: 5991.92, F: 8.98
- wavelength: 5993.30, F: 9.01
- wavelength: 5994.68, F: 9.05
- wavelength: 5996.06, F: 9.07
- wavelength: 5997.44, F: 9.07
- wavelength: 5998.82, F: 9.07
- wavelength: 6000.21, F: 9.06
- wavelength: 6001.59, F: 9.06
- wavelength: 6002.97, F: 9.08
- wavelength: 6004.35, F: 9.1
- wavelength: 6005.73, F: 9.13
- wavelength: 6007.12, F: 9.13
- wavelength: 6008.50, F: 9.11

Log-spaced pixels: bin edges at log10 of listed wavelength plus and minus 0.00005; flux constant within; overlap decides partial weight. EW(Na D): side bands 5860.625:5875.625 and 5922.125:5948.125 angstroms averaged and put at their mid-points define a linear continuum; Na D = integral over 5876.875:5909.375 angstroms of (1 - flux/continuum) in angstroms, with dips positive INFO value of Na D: 3.7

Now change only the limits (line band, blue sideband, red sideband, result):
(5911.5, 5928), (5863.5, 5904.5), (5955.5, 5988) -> -0.5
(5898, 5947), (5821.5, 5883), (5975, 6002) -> 1.5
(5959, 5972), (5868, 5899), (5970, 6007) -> -0.4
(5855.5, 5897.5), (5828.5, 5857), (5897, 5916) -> 1.4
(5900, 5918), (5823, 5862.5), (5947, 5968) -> 0.7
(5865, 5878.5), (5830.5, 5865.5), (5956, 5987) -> -0.6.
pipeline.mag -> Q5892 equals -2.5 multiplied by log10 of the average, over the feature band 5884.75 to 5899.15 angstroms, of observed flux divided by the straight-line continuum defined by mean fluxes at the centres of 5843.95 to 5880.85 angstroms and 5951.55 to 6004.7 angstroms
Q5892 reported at 0.23 mag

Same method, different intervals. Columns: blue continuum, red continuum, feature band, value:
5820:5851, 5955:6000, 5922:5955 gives 0.02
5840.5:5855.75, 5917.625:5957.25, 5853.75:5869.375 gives -0.02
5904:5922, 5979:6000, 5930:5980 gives -0.01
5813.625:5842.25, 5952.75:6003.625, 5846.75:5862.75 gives 0.06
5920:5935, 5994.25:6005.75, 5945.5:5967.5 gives -0.03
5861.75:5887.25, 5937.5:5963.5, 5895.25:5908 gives 0.09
